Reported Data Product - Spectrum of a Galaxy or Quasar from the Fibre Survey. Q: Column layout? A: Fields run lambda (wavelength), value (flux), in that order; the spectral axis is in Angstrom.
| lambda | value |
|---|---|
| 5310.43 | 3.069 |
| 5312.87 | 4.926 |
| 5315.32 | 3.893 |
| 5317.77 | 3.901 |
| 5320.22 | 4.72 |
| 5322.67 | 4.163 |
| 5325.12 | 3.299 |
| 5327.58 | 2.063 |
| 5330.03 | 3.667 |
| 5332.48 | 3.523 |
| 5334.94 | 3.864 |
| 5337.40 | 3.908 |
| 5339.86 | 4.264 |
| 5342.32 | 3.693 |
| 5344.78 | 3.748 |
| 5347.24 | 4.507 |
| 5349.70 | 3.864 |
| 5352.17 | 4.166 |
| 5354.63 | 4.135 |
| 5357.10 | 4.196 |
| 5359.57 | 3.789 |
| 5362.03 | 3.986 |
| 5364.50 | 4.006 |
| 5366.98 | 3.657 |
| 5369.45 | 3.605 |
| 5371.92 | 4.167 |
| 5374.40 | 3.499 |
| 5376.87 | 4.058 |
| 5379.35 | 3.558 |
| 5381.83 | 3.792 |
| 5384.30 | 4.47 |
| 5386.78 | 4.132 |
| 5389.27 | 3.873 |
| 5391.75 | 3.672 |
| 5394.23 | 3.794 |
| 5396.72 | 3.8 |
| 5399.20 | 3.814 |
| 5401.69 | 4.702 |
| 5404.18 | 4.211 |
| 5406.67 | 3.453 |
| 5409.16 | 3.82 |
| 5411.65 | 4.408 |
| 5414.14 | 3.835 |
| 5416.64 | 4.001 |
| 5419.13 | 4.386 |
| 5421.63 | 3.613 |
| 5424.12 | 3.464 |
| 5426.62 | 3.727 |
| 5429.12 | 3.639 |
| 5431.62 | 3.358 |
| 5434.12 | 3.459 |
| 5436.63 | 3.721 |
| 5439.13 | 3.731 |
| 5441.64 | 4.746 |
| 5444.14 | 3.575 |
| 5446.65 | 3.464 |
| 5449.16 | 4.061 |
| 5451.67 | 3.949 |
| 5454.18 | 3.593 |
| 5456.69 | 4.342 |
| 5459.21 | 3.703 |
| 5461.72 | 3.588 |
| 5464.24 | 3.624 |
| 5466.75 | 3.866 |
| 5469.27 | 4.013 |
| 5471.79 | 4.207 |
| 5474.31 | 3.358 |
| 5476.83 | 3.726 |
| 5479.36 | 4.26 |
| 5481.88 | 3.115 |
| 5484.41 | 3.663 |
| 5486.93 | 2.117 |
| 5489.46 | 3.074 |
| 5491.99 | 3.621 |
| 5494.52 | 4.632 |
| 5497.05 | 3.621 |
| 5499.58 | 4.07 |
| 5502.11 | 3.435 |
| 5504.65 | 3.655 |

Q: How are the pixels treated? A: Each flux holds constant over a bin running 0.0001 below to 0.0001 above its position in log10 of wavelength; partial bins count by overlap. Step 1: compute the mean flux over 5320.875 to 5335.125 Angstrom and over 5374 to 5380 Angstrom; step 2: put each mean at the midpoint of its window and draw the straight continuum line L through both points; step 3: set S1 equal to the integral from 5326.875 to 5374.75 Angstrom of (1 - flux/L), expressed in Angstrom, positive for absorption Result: -3.34 Angstrom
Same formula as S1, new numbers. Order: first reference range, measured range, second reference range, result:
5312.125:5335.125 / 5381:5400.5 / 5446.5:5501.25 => -0.91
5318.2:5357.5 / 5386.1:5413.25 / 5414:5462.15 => -1.03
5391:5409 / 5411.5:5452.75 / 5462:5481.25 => 0.67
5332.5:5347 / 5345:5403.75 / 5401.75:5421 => 0.08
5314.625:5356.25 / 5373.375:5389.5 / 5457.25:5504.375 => -0.56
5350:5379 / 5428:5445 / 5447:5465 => 0.40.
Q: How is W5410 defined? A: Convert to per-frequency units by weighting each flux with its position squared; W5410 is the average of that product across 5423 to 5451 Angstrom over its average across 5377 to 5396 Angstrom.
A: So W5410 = 1.0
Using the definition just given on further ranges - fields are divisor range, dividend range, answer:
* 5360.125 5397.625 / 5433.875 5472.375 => 1.02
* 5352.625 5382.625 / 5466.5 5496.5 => 0.98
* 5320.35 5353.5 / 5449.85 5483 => 1.05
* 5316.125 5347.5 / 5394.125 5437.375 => 1.05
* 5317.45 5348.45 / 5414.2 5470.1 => 1.04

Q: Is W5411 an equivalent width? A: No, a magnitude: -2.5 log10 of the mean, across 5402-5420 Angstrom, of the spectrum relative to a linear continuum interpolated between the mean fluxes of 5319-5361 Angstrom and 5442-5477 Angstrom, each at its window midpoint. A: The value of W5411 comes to -0.058 mag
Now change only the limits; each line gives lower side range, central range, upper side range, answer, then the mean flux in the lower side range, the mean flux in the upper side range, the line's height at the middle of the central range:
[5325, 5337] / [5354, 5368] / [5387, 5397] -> -0.11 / 3.32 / 3.82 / 3.57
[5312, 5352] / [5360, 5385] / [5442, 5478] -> 0.00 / 3.87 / 3.82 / 3.85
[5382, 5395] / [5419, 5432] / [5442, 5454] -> 0.06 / 3.98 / 3.82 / 3.88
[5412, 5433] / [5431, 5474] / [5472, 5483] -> -0.03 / 3.78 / 3.68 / 3.72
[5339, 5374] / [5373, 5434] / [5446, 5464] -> 0.01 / 3.97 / 3.81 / 3.9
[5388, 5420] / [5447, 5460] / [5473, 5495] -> -0.07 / 3.98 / 3.47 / 3.66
